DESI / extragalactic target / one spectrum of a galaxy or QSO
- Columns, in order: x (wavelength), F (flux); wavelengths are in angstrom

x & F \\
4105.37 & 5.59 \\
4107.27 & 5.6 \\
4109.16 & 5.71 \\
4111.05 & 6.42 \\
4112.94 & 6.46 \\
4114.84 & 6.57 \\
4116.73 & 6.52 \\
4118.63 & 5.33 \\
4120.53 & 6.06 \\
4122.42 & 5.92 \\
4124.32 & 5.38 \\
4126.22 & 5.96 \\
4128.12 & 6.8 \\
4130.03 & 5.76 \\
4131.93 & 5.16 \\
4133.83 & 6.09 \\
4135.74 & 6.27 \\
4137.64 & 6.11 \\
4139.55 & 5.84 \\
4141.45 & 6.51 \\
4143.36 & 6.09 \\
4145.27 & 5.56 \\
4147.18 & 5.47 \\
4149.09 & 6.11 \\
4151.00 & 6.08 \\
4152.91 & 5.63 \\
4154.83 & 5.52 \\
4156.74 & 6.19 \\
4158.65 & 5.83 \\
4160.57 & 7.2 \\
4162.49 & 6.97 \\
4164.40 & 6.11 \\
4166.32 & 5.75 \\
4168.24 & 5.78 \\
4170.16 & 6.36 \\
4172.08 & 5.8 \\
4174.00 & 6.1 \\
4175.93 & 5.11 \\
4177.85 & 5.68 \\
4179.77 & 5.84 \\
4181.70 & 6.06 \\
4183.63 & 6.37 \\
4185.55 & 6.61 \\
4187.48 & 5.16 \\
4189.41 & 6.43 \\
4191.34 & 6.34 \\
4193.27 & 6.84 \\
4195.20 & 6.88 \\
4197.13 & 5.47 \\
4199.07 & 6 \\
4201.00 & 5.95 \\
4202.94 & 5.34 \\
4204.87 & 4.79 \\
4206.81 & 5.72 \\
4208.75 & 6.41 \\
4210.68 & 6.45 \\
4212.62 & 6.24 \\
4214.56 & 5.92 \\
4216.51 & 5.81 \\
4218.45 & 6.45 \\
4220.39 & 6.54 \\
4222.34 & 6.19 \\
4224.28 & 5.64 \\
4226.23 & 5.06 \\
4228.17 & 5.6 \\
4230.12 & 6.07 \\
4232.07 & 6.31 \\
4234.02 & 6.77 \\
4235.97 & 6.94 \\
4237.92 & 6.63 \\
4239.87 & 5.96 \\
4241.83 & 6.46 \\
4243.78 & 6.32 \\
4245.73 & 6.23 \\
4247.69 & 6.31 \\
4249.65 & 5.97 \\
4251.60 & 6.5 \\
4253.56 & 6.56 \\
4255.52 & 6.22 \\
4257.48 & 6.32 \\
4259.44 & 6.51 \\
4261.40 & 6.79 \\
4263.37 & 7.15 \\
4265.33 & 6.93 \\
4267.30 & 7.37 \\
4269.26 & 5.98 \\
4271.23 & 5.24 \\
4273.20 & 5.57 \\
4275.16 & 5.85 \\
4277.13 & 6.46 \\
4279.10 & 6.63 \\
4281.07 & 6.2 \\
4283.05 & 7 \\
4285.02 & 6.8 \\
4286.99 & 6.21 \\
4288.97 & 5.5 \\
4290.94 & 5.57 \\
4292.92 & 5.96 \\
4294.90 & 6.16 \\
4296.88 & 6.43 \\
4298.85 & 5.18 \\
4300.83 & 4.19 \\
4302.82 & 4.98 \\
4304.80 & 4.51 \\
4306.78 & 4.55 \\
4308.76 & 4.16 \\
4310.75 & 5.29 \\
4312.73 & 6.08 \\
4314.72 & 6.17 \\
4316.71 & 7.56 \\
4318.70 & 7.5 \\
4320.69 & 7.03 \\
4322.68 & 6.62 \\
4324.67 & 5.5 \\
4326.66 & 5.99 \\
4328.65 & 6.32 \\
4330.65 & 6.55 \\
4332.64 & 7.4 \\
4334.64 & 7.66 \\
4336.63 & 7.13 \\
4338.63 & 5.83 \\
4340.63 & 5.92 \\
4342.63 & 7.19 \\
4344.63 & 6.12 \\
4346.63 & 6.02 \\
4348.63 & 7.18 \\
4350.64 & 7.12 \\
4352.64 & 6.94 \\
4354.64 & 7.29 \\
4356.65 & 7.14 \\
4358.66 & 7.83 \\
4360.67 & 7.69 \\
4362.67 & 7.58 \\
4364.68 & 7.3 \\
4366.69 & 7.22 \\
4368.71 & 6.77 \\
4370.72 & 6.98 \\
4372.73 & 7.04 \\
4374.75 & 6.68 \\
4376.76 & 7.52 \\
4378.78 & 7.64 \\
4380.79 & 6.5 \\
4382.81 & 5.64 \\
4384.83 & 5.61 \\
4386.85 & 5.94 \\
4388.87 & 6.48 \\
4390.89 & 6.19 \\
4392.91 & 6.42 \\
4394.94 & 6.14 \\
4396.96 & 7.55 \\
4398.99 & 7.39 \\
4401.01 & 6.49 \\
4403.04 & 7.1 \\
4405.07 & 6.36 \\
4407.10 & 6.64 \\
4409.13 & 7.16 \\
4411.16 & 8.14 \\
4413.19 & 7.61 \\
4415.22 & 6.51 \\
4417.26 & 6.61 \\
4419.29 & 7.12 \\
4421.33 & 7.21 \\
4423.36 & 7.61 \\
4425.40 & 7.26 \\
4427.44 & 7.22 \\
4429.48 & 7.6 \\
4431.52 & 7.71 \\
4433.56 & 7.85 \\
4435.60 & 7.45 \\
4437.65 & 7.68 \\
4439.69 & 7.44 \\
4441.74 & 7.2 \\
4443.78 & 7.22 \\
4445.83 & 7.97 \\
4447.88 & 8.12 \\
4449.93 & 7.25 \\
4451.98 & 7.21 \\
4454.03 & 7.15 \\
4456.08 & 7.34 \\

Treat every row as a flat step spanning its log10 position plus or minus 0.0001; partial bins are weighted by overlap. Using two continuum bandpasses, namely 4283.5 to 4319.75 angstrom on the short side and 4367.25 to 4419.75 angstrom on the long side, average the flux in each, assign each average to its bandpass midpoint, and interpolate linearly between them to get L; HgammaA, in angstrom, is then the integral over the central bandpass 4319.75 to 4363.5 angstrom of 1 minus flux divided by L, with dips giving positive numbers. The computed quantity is -4.4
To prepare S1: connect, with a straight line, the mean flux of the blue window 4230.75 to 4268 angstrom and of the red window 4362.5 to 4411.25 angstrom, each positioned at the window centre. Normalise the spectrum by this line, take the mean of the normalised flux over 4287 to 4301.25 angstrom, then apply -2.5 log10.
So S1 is 0.17 mag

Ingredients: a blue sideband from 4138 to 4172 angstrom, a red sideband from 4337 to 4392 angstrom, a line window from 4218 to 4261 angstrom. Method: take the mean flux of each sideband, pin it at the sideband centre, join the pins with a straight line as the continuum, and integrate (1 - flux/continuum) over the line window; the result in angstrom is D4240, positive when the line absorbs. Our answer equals 0.6 angstrom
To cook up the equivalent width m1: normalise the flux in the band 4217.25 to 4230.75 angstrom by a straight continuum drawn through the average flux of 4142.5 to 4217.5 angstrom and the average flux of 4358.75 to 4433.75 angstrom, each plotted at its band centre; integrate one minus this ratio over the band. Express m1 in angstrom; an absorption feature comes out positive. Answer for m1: 0.6 angstrom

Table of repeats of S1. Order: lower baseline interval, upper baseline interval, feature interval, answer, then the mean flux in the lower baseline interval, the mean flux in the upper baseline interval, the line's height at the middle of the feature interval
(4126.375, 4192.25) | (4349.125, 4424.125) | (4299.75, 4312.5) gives 0.37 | 6.02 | 6.95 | 6.62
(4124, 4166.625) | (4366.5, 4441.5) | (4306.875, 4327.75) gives 0.09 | 6.03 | 6.99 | 6.67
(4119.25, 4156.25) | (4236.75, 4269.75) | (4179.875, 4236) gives 0.04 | 5.91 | 6.49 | 6.26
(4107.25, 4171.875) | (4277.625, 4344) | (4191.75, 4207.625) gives 0.03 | 6.04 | 6.12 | 6.07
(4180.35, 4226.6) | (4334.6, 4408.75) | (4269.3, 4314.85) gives 0.14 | 6.04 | 6.81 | 6.44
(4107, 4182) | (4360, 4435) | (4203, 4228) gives 0.07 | 6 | 6.99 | 6.27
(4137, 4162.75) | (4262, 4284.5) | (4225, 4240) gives 0.02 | 6.05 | 6.41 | 6.29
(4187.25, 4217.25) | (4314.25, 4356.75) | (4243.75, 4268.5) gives -0.04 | 6.01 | 6.73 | 6.3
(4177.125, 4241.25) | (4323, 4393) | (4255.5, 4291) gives 0.00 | 6.08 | 6.76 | 6.37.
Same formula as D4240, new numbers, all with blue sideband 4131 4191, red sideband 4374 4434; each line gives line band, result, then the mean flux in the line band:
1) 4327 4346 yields 0.1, 6.64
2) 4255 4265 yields -0.4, 6.64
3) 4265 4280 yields 0.5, 6.22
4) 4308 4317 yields 1.1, 5.76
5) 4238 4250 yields 0.1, 6.25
